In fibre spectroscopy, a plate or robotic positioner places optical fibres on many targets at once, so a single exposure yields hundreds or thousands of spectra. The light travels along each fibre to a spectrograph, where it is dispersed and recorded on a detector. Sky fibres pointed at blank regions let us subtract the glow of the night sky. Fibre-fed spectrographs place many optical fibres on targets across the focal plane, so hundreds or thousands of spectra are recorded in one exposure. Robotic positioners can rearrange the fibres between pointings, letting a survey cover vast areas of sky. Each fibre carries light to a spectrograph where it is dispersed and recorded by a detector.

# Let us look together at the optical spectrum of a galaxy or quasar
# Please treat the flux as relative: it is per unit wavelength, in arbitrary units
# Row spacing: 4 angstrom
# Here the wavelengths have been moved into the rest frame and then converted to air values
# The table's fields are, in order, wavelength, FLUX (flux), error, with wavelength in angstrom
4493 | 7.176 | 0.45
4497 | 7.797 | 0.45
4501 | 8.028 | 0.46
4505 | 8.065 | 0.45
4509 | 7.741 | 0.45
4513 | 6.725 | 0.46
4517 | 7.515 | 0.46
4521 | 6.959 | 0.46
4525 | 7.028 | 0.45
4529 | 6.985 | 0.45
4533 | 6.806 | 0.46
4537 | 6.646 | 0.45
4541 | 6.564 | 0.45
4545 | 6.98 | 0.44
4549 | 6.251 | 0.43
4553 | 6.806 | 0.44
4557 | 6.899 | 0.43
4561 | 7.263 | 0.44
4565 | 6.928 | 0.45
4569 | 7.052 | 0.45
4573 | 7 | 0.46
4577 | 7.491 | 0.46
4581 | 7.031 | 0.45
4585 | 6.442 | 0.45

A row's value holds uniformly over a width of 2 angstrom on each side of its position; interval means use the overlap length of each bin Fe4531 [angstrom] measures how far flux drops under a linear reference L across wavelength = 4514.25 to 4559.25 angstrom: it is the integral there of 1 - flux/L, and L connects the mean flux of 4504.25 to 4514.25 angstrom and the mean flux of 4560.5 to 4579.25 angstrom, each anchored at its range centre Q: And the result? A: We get 2.9 angstrom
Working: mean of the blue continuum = 7.5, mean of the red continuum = 7.14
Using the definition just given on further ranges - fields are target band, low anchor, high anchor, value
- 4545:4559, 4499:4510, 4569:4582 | 1.38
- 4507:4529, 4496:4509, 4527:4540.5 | 0.56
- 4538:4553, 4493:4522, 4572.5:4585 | 1.37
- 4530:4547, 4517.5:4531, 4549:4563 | 0.52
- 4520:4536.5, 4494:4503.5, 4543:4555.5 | 0.58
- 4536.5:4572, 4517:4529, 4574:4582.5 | 1.68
